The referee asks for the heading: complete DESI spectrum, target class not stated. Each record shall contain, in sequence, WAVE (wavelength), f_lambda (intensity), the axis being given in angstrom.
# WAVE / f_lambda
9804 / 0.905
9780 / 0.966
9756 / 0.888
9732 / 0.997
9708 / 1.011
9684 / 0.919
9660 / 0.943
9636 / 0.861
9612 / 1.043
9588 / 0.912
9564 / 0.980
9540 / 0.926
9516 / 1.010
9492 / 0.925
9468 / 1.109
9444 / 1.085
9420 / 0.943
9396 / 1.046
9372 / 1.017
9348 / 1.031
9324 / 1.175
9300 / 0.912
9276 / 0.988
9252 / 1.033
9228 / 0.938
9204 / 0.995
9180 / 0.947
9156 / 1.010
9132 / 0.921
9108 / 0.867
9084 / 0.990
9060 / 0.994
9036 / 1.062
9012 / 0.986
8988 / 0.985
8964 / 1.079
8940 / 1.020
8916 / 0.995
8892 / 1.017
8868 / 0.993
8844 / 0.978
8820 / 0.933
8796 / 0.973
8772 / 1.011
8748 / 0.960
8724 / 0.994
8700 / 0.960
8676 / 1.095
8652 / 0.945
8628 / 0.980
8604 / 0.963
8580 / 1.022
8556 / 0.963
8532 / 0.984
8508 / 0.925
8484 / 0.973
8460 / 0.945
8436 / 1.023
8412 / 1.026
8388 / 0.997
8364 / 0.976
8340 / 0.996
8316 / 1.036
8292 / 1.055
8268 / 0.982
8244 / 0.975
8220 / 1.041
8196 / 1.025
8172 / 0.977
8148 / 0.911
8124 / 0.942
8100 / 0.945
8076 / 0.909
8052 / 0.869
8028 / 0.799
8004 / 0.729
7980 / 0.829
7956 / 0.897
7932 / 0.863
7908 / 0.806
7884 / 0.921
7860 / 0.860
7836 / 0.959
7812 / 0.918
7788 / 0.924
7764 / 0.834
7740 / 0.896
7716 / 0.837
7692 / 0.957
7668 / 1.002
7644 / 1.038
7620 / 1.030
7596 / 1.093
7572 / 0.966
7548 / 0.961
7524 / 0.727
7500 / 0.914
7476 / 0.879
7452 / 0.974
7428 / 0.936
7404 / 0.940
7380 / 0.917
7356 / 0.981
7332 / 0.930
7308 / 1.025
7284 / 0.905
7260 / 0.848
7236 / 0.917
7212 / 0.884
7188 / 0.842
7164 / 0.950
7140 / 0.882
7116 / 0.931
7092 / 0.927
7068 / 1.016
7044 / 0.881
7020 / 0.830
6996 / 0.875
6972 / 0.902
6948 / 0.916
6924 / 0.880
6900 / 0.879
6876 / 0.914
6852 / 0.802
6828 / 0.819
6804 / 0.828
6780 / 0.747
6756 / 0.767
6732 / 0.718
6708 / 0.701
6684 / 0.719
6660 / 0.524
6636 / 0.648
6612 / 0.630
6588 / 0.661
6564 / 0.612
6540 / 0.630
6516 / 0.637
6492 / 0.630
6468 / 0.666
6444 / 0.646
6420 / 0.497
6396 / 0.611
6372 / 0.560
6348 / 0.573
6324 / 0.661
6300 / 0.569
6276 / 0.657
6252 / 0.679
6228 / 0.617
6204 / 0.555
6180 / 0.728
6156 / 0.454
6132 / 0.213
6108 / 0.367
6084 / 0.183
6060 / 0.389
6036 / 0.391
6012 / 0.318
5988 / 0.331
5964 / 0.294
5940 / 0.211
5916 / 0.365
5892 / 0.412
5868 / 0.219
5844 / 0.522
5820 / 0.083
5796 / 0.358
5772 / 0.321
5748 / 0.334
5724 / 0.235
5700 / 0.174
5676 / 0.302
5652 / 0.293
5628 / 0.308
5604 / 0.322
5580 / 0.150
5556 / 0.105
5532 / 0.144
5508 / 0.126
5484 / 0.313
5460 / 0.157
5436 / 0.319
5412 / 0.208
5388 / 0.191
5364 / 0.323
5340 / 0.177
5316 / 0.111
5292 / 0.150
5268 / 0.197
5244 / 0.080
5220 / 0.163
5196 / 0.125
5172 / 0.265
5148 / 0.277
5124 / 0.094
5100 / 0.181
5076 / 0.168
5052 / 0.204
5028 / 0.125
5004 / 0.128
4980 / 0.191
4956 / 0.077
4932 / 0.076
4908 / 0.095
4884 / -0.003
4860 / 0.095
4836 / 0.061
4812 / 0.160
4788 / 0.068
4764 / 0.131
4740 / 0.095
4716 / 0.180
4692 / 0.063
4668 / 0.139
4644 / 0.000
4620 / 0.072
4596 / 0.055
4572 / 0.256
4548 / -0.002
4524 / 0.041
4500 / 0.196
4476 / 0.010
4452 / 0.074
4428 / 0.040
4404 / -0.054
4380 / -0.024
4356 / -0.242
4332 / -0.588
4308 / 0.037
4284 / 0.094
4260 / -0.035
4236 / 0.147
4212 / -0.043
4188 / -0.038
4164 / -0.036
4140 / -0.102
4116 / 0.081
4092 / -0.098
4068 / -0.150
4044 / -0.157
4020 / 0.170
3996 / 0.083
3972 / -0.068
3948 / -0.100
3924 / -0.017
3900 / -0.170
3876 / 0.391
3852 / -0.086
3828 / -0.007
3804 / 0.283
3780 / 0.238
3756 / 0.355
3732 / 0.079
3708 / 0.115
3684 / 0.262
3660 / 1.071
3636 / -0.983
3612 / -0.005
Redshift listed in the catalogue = 0.55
